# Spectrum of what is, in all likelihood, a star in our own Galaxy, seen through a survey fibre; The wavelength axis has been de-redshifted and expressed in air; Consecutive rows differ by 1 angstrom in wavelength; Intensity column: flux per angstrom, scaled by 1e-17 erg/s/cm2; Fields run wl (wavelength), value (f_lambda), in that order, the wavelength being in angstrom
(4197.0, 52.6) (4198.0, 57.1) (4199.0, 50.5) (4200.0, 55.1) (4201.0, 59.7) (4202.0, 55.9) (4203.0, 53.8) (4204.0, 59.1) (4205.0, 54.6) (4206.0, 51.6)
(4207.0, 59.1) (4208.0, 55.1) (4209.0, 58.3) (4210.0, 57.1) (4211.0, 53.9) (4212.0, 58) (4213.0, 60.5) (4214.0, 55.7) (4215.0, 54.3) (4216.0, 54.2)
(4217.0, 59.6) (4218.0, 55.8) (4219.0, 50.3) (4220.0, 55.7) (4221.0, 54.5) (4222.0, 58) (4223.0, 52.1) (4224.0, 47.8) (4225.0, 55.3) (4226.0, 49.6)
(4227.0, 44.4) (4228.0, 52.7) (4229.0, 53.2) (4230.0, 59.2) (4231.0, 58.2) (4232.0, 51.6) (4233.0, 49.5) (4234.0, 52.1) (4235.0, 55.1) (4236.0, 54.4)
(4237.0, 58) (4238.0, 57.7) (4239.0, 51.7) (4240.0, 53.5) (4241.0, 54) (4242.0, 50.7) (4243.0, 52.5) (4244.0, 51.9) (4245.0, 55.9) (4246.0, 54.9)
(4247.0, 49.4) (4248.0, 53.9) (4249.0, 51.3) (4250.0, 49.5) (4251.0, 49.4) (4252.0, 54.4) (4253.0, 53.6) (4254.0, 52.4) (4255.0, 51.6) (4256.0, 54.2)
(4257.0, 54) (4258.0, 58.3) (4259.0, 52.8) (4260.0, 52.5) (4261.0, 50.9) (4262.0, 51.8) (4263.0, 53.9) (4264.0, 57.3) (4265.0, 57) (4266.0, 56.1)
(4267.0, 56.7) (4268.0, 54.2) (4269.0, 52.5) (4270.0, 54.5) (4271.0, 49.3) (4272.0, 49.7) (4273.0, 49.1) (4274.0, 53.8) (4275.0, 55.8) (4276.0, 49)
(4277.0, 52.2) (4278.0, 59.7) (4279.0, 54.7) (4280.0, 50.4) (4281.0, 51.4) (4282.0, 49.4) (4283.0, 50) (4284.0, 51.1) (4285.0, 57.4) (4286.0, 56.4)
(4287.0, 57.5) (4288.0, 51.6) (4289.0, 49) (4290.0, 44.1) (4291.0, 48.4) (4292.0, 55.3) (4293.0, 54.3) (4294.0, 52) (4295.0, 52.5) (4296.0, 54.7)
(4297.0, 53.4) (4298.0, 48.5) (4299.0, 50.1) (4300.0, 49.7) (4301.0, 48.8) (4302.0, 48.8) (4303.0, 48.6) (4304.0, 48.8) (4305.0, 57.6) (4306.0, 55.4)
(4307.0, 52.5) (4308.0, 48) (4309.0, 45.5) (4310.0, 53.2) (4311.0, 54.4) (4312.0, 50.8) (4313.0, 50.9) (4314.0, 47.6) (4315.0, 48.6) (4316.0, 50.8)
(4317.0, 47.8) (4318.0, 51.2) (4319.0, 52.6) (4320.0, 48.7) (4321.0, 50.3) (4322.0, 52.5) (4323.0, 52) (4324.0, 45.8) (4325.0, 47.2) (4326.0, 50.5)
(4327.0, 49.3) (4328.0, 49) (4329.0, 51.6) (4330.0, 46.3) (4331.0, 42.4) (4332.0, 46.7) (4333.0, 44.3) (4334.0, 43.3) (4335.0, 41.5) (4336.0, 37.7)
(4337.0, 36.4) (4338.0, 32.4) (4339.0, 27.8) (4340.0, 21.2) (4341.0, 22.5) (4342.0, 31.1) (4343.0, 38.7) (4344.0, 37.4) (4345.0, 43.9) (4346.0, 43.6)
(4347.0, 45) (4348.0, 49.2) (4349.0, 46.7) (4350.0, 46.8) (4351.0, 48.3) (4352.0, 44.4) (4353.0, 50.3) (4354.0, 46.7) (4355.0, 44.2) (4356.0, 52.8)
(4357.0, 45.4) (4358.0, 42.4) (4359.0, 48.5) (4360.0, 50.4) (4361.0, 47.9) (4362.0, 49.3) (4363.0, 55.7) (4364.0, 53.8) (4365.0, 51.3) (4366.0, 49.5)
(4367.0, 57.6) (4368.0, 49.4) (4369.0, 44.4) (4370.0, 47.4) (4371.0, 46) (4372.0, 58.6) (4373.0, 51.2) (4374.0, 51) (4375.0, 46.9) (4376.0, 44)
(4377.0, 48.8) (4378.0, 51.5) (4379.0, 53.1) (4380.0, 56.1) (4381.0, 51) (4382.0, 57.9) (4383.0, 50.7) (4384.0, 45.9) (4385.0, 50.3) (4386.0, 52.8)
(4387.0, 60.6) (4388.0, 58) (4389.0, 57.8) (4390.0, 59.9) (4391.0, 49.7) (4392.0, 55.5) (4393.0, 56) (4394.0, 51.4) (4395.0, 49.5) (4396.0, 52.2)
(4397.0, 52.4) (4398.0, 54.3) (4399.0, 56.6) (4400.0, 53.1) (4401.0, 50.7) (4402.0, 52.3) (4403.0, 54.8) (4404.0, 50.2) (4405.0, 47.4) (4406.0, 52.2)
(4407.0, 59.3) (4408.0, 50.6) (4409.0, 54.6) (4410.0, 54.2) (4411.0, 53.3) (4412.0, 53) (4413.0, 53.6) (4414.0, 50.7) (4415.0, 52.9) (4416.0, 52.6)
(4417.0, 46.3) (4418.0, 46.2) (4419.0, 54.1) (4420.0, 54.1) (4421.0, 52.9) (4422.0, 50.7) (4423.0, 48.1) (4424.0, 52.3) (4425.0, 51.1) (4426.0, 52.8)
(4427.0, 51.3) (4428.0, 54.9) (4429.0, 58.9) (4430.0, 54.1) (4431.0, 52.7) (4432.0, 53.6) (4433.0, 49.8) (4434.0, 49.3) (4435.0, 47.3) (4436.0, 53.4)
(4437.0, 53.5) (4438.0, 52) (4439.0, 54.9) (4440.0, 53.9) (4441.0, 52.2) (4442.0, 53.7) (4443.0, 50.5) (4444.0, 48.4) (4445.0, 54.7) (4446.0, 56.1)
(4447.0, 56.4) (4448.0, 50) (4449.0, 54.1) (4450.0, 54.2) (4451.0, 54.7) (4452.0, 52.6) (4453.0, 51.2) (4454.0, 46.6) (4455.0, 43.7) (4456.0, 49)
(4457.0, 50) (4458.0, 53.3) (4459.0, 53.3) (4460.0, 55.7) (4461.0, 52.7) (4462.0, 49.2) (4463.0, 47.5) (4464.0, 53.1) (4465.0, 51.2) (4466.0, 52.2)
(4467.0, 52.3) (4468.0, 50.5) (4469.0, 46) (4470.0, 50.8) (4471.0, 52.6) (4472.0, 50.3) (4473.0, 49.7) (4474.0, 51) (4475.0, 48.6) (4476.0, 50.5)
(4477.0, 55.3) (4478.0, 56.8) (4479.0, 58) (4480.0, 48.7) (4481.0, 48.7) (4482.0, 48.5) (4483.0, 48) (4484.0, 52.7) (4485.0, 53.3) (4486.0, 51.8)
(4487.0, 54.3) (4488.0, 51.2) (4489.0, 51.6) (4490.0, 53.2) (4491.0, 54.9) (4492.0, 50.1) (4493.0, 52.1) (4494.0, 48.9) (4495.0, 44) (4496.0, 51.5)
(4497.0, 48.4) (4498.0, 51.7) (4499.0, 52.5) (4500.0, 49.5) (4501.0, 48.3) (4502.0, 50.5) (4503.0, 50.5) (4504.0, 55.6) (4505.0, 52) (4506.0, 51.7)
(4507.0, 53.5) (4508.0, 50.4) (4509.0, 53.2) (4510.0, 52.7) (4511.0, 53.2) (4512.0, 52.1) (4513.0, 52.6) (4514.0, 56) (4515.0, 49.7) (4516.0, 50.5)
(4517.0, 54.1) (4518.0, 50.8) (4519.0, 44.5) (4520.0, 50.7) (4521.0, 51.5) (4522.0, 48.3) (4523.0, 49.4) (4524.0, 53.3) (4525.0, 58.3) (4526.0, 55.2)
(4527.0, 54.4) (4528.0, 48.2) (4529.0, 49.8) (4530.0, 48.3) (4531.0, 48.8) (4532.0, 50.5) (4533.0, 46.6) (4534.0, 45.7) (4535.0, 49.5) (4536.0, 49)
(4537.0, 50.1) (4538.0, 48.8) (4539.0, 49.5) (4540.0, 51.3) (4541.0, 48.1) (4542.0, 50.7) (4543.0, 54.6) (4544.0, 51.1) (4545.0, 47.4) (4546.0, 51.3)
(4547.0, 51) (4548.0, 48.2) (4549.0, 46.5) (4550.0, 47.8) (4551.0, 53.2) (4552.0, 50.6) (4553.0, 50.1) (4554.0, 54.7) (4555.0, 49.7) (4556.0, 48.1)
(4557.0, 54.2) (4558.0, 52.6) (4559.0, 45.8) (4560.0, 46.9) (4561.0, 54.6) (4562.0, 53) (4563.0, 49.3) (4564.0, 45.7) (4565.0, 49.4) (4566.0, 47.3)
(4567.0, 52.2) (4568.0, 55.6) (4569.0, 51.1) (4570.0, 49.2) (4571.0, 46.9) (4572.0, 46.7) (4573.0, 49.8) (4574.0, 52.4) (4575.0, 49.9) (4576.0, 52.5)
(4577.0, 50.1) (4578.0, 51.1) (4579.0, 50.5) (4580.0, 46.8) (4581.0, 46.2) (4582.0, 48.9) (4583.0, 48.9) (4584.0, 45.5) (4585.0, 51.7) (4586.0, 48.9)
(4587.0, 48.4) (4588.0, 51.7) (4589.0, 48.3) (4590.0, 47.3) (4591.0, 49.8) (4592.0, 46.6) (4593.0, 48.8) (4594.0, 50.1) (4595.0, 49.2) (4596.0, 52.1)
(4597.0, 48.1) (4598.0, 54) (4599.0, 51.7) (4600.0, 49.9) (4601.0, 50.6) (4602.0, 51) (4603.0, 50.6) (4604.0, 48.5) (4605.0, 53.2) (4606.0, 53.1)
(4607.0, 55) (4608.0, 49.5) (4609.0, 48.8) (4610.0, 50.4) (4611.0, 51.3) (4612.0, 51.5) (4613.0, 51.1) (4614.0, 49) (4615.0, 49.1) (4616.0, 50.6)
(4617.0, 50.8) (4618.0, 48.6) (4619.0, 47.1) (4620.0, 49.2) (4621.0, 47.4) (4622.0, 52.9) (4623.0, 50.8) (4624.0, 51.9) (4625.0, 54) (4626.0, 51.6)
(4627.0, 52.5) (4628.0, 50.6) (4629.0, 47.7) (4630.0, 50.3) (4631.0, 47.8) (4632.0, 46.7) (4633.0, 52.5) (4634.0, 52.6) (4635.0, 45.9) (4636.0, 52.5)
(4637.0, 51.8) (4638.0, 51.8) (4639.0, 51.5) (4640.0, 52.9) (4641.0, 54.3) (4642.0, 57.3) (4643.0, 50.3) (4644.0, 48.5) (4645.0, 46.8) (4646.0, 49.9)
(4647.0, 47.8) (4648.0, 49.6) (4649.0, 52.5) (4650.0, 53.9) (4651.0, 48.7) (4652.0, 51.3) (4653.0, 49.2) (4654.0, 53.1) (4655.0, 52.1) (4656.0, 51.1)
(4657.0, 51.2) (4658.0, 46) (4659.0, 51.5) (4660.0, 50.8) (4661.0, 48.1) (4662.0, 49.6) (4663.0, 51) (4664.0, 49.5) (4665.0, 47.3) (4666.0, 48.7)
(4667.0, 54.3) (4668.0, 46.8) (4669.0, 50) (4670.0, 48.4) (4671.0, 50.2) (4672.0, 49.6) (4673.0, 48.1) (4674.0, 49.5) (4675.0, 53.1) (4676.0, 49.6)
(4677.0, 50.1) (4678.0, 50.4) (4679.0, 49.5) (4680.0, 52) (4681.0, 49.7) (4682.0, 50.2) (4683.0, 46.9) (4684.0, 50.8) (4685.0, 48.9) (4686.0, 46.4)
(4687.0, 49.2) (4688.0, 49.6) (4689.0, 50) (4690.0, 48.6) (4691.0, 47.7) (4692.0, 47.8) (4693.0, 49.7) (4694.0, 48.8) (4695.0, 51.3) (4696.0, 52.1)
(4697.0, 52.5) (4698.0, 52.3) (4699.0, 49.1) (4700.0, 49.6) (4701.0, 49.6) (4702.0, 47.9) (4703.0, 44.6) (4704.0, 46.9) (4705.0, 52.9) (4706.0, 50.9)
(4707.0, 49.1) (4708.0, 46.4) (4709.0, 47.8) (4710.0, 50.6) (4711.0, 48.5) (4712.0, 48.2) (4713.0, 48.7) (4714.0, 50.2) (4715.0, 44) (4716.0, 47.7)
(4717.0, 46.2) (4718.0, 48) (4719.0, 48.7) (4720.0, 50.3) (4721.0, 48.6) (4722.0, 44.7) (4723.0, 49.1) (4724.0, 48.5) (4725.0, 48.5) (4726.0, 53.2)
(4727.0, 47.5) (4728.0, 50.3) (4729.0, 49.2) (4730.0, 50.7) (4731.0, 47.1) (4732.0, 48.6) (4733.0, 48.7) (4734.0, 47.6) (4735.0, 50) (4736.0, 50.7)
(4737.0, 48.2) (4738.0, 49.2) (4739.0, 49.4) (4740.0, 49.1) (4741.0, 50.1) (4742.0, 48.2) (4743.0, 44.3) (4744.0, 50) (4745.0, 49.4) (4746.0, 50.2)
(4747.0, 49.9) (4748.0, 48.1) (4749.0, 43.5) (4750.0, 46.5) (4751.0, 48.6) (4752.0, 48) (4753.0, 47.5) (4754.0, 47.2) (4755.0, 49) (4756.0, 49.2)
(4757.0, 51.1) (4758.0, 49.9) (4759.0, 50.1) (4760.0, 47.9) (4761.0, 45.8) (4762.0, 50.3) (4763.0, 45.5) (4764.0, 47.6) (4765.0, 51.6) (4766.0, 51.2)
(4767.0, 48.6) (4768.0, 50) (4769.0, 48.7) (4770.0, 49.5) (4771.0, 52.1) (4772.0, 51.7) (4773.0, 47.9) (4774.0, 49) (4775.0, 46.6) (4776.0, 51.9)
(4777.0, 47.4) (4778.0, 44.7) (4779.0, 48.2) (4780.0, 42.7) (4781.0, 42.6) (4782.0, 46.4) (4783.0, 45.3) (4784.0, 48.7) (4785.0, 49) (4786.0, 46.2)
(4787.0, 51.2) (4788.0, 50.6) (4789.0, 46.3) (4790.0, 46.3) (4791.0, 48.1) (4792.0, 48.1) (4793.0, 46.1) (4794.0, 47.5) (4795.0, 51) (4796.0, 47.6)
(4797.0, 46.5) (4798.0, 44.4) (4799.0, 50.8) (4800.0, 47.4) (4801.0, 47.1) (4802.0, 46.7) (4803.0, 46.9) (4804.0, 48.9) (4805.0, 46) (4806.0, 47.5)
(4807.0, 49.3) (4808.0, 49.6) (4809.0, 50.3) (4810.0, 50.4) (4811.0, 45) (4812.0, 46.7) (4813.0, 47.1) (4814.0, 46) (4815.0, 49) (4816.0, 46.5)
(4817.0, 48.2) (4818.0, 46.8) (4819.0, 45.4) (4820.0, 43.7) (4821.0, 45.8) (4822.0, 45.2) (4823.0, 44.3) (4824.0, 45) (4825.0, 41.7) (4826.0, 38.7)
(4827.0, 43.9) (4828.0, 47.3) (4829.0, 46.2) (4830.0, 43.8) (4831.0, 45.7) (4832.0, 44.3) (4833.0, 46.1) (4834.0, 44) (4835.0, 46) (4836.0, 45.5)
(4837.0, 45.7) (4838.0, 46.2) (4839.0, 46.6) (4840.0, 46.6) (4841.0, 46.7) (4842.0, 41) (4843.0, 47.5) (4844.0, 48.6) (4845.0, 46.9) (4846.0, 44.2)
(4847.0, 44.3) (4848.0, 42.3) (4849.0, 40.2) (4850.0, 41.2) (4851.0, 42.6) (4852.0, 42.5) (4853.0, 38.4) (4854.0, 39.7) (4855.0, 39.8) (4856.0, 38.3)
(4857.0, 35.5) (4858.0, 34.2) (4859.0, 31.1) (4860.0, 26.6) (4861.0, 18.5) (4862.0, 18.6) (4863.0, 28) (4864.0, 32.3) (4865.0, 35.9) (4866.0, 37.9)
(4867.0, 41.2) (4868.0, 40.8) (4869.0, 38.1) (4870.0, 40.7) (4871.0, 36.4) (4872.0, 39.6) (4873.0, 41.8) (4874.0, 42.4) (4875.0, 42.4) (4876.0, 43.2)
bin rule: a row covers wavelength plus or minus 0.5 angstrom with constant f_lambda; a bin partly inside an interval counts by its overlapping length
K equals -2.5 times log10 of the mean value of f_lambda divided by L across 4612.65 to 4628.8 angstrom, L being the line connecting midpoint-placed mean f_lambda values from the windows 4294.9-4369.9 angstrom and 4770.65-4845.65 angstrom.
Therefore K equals -0.08 mag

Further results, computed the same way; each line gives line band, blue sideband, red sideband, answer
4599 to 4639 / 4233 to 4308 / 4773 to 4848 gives -0.04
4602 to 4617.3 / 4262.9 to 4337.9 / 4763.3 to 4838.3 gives -0.05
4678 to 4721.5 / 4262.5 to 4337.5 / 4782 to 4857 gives -0.05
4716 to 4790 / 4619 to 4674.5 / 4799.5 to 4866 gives -0.05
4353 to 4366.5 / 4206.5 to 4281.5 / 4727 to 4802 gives 0.07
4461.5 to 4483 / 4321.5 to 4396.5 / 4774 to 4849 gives -0.08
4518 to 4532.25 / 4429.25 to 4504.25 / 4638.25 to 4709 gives 0.01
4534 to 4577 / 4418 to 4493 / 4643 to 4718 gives 0.02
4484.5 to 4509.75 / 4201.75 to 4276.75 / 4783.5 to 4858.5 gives -0.03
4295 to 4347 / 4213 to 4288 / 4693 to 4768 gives 0.15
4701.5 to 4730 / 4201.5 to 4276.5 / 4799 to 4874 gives -0.08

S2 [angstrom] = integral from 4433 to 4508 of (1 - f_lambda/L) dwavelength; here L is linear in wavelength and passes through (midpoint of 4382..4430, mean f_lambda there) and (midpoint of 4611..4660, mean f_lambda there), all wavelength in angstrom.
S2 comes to 1.1 angstrom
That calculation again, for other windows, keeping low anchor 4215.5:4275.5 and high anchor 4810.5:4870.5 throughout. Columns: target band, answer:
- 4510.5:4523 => -0.8 angstrom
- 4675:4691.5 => -1.7 angstrom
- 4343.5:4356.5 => 1.3 angstrom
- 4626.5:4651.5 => -2.7 angstrom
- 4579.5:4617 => -2.7 angstrom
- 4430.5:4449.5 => -1.1 angstrom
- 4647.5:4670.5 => -2.5 angstrom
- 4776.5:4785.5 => -0.7 angstrom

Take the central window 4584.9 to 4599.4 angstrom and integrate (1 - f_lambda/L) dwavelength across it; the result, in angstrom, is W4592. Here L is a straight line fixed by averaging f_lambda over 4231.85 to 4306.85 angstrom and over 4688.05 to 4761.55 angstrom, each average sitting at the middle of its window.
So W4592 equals 0.06 angstrom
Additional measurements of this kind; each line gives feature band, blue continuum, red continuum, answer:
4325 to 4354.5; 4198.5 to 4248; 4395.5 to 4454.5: 6.3 angstrom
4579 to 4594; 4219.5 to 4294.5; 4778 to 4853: 0.1 angstrom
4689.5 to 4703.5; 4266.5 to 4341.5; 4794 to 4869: -1.5 angstrom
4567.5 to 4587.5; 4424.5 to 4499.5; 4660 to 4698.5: 0.4 angstrom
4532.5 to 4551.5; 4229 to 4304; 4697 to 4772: 0.4 angstrom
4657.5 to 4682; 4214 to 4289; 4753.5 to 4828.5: -0.5 angstrom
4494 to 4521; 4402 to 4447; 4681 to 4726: 0.1 angstrom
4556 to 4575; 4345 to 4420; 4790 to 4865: -0.8 angstrom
